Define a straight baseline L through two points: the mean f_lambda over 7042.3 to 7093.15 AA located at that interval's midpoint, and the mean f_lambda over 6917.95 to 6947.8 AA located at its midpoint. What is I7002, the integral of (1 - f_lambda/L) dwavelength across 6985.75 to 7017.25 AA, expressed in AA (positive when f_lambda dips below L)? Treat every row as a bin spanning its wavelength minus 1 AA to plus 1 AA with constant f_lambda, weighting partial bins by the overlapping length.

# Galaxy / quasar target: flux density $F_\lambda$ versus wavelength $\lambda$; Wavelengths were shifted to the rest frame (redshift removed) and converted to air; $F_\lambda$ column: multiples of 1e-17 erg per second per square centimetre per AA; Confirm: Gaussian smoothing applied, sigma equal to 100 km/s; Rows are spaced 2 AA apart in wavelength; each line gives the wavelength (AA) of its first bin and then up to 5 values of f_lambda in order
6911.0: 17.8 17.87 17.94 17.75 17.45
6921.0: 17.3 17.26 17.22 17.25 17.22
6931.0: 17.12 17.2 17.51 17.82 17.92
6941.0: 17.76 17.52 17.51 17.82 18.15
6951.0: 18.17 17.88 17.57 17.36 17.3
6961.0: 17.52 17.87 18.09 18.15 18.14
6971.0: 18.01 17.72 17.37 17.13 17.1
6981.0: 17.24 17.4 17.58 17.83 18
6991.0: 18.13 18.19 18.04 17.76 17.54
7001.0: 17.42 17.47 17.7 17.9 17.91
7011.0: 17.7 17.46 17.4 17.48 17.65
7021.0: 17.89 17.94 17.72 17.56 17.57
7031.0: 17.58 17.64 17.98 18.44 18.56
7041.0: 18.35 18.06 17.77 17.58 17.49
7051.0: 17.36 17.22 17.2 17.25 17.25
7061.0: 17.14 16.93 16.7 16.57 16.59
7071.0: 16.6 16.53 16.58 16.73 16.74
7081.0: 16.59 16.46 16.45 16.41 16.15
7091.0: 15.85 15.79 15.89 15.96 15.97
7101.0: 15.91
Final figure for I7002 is -1.1 AA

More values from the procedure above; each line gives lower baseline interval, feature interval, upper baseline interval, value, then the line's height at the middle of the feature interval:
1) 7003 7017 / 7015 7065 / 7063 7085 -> -1.3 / 17.2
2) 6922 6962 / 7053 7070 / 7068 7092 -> -0.4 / 16.6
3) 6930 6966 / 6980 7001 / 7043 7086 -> -0.4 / 17.4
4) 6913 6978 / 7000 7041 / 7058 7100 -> -1.9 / 17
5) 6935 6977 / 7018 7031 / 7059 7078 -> -0.4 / 17.1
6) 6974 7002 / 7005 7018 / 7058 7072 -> -0.2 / 17.4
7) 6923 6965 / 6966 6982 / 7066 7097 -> -0.3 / 17.3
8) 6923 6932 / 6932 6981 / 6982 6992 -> -0.5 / 17.5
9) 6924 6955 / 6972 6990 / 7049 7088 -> -0.1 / 17.4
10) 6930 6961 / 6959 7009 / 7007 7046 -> 0.0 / 17.7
